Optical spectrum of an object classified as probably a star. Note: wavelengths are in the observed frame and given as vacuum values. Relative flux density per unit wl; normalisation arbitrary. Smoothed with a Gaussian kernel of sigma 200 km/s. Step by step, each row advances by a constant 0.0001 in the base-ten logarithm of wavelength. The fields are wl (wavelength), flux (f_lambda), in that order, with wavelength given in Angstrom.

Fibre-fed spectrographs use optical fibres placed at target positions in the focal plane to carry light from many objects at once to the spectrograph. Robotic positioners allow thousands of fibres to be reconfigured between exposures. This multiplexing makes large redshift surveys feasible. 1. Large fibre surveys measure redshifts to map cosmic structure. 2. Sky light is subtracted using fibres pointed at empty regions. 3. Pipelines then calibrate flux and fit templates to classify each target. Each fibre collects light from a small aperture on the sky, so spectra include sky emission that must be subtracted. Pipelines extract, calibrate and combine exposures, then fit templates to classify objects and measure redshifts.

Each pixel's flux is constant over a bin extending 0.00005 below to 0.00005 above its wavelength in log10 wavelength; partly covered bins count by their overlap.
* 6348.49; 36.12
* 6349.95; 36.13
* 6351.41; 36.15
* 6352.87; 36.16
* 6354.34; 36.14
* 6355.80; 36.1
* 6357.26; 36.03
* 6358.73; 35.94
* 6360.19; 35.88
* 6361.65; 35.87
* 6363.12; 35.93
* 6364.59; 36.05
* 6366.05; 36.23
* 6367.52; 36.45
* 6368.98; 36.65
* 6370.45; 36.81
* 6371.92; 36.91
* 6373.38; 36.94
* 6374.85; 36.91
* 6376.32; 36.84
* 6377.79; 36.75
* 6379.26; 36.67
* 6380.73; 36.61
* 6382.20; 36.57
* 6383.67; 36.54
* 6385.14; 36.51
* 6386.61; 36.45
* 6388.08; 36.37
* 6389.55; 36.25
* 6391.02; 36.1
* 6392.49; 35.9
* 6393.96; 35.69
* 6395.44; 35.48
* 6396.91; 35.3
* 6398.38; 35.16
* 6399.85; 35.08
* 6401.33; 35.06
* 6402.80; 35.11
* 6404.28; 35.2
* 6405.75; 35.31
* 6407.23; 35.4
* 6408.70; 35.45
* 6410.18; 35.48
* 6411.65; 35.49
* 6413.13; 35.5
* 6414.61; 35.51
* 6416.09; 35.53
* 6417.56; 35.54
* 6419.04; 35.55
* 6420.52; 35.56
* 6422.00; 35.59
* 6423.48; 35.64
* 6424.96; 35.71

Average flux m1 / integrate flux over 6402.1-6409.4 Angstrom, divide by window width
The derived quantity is 35.3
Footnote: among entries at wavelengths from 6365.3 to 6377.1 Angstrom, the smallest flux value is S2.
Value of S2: 36.23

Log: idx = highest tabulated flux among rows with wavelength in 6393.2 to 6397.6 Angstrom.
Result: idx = 35.69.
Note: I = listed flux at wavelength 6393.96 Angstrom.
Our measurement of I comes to 35.69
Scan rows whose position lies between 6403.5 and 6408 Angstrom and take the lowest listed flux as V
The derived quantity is 35.2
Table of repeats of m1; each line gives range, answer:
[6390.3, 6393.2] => 36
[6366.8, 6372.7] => 36.8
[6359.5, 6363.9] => 35.9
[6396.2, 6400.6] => 35.2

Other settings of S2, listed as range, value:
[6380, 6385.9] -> 36.51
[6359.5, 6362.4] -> 35.87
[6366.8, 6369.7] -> 36.45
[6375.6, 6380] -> 36.67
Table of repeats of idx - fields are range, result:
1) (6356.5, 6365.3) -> 36.05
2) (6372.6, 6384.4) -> 36.94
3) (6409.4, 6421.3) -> 35.56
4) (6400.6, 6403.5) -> 35.11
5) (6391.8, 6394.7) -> 35.9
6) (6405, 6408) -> 35.4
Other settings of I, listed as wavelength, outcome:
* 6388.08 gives 36.37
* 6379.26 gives 36.67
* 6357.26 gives 36.03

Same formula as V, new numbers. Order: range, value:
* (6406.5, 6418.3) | 35.4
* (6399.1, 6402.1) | 35.06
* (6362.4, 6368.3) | 35.93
